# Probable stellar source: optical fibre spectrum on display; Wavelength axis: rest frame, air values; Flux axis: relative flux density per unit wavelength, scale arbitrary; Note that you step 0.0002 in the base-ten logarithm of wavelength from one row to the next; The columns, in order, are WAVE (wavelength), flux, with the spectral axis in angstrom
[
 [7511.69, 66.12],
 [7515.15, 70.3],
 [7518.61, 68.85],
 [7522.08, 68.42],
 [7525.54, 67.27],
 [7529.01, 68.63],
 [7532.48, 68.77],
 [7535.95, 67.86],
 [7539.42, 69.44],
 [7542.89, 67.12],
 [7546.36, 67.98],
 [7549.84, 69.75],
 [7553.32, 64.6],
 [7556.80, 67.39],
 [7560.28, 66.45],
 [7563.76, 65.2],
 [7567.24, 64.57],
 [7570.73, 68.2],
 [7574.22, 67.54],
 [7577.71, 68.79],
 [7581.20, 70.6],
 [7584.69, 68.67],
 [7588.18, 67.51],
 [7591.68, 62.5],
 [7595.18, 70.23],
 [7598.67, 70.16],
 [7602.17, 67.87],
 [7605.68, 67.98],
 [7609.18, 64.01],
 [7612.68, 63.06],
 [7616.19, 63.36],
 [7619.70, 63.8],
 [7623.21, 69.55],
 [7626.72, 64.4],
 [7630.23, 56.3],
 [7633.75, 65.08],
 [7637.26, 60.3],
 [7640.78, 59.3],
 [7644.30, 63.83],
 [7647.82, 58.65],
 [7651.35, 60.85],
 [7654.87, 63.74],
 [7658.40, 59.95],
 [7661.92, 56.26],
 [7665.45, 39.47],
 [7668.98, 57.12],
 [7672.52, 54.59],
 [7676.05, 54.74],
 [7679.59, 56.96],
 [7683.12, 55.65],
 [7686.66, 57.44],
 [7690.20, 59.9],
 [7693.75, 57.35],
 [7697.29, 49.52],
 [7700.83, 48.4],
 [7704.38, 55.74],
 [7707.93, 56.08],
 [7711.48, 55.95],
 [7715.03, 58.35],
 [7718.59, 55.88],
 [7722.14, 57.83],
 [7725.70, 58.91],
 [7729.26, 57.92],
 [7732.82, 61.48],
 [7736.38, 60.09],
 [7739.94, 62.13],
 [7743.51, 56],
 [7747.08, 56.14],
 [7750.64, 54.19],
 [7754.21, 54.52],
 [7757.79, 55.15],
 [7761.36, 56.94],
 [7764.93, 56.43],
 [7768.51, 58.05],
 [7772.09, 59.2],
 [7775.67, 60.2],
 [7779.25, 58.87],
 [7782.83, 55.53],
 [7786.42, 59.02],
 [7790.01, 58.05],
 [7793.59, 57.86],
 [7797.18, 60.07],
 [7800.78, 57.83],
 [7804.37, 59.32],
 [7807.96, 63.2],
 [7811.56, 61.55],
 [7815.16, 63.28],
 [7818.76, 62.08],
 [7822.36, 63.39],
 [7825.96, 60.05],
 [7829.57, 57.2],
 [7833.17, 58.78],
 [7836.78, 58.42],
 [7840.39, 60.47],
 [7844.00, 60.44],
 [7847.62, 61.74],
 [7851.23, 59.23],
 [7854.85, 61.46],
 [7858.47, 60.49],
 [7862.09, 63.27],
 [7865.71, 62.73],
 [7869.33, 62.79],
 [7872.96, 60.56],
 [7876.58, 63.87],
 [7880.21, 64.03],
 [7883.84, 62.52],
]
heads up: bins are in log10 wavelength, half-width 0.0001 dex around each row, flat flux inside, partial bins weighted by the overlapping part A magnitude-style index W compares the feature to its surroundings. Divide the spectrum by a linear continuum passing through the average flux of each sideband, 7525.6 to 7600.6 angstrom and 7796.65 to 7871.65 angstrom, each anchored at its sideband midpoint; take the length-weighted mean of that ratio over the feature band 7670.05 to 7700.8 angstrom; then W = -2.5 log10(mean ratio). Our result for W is 0.17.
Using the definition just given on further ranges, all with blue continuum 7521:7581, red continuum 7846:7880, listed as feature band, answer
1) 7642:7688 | 0.15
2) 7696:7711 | 0.22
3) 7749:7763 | 0.16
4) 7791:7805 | 0.08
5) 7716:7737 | 0.10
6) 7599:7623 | 0.01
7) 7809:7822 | 0.01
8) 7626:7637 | 0.08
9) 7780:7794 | 0.10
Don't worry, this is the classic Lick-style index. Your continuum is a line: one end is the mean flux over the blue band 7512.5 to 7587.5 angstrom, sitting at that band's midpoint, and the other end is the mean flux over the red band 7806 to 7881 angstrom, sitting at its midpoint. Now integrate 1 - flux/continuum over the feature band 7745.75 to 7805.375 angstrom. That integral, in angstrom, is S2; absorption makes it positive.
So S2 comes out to 5.09 angstrom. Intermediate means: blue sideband 67.9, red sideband 61.3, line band 57.5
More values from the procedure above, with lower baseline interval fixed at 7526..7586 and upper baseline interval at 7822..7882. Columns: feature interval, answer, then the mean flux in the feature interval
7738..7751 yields 1.23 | 57.5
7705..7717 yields 1.41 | 56.7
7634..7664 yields 2.40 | 60.4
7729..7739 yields 0.53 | 60.3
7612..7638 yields 1.11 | 63.4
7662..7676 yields 2.91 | 51.6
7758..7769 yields 1.10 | 56.8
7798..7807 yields 0.43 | 59.2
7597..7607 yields -0.30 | 68.6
